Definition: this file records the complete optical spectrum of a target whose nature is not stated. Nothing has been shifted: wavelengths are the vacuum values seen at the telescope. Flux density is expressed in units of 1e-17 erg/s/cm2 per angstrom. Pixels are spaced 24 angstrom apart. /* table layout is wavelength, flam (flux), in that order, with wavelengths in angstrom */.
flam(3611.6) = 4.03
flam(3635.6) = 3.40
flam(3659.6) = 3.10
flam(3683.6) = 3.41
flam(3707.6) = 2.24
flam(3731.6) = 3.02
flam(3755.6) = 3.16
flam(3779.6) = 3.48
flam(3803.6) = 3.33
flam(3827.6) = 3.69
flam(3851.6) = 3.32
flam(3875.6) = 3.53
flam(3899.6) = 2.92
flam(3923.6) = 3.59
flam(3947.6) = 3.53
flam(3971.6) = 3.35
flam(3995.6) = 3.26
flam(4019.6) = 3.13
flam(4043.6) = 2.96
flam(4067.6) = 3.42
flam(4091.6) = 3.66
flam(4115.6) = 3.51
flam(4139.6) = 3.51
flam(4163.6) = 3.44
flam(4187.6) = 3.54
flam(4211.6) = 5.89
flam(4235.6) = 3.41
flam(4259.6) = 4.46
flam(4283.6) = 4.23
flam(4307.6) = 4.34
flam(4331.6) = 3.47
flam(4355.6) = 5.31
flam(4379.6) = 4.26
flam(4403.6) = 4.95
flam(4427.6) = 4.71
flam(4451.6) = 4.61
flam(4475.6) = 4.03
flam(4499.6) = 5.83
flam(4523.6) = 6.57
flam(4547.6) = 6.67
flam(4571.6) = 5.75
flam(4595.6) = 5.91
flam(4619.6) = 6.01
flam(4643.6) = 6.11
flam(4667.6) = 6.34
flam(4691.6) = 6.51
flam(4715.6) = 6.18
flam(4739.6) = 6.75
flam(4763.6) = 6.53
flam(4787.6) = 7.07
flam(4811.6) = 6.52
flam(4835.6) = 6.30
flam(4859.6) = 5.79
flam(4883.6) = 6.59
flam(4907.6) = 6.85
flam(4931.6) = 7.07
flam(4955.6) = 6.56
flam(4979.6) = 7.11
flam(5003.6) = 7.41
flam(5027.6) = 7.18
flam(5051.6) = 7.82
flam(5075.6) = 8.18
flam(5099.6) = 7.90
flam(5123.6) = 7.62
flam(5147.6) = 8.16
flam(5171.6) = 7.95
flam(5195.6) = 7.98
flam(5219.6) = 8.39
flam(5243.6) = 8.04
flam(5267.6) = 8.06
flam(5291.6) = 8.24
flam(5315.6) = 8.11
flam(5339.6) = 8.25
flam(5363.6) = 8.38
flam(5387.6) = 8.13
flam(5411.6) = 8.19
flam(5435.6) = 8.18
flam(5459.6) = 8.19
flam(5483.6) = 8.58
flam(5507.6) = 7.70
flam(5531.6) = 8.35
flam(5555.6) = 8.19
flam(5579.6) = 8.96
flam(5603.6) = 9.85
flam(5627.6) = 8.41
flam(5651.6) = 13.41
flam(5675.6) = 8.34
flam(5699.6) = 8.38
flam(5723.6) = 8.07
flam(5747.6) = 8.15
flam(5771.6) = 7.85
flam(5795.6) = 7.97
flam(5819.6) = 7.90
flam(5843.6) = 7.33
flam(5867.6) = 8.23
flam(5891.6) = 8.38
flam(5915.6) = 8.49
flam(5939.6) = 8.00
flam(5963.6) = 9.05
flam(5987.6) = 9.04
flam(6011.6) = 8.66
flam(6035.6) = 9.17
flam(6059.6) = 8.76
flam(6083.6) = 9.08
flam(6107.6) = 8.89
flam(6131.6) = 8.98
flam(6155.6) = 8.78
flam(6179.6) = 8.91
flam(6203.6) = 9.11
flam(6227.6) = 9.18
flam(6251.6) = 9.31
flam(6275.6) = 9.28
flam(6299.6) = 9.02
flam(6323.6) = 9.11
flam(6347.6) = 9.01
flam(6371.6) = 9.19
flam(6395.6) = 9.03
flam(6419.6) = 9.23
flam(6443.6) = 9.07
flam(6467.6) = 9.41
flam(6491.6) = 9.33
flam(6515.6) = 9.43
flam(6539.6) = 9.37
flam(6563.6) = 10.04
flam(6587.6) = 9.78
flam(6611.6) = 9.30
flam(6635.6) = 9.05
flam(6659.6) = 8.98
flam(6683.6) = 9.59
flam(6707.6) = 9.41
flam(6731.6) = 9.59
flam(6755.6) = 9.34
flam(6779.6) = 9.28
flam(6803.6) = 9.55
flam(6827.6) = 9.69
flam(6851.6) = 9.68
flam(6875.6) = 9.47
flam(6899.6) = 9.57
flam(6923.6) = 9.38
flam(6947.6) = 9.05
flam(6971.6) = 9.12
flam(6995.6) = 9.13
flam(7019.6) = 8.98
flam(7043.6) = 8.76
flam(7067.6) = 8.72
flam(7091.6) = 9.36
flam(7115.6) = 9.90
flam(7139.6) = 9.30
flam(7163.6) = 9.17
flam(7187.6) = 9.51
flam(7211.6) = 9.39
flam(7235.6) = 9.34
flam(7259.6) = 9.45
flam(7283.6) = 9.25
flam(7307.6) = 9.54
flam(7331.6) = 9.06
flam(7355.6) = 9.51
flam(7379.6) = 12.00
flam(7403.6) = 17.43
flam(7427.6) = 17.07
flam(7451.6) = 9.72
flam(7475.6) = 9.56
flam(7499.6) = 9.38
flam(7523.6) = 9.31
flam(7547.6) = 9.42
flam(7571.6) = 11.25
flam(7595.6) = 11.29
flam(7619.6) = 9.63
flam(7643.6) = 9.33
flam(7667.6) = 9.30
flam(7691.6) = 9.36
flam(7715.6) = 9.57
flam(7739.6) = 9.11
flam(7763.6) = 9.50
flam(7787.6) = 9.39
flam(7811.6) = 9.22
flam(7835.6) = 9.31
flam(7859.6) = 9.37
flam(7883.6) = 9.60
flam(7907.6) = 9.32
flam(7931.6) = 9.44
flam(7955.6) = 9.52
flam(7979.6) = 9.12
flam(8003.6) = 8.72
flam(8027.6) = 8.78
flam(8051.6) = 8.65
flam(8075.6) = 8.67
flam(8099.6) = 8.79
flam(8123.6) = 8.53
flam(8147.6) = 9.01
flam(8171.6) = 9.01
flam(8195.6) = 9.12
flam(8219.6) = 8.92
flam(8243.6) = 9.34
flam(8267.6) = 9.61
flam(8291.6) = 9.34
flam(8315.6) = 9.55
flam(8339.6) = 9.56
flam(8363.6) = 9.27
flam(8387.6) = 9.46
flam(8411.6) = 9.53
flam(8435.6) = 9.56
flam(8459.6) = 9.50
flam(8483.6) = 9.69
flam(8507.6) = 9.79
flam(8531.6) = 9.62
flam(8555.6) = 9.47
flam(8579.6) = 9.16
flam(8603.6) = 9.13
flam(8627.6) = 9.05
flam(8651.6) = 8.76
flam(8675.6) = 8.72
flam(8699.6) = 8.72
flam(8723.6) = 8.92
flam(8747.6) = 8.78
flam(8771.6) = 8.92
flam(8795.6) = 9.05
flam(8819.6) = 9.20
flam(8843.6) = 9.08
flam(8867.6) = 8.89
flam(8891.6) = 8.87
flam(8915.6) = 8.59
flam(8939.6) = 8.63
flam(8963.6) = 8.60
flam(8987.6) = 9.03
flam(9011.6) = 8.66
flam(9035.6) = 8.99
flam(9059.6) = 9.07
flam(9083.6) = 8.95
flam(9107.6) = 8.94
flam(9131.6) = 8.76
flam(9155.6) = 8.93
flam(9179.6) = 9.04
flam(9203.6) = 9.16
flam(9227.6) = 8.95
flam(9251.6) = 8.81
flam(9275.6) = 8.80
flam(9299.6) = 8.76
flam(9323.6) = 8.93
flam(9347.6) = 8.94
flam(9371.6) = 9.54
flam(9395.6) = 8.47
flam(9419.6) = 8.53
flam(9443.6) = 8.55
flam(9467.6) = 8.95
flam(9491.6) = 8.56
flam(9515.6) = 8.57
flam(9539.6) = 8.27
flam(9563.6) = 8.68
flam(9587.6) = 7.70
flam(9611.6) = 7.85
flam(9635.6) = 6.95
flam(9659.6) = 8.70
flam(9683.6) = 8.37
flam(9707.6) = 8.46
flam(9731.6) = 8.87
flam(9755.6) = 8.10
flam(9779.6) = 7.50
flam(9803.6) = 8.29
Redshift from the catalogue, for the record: 0.128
